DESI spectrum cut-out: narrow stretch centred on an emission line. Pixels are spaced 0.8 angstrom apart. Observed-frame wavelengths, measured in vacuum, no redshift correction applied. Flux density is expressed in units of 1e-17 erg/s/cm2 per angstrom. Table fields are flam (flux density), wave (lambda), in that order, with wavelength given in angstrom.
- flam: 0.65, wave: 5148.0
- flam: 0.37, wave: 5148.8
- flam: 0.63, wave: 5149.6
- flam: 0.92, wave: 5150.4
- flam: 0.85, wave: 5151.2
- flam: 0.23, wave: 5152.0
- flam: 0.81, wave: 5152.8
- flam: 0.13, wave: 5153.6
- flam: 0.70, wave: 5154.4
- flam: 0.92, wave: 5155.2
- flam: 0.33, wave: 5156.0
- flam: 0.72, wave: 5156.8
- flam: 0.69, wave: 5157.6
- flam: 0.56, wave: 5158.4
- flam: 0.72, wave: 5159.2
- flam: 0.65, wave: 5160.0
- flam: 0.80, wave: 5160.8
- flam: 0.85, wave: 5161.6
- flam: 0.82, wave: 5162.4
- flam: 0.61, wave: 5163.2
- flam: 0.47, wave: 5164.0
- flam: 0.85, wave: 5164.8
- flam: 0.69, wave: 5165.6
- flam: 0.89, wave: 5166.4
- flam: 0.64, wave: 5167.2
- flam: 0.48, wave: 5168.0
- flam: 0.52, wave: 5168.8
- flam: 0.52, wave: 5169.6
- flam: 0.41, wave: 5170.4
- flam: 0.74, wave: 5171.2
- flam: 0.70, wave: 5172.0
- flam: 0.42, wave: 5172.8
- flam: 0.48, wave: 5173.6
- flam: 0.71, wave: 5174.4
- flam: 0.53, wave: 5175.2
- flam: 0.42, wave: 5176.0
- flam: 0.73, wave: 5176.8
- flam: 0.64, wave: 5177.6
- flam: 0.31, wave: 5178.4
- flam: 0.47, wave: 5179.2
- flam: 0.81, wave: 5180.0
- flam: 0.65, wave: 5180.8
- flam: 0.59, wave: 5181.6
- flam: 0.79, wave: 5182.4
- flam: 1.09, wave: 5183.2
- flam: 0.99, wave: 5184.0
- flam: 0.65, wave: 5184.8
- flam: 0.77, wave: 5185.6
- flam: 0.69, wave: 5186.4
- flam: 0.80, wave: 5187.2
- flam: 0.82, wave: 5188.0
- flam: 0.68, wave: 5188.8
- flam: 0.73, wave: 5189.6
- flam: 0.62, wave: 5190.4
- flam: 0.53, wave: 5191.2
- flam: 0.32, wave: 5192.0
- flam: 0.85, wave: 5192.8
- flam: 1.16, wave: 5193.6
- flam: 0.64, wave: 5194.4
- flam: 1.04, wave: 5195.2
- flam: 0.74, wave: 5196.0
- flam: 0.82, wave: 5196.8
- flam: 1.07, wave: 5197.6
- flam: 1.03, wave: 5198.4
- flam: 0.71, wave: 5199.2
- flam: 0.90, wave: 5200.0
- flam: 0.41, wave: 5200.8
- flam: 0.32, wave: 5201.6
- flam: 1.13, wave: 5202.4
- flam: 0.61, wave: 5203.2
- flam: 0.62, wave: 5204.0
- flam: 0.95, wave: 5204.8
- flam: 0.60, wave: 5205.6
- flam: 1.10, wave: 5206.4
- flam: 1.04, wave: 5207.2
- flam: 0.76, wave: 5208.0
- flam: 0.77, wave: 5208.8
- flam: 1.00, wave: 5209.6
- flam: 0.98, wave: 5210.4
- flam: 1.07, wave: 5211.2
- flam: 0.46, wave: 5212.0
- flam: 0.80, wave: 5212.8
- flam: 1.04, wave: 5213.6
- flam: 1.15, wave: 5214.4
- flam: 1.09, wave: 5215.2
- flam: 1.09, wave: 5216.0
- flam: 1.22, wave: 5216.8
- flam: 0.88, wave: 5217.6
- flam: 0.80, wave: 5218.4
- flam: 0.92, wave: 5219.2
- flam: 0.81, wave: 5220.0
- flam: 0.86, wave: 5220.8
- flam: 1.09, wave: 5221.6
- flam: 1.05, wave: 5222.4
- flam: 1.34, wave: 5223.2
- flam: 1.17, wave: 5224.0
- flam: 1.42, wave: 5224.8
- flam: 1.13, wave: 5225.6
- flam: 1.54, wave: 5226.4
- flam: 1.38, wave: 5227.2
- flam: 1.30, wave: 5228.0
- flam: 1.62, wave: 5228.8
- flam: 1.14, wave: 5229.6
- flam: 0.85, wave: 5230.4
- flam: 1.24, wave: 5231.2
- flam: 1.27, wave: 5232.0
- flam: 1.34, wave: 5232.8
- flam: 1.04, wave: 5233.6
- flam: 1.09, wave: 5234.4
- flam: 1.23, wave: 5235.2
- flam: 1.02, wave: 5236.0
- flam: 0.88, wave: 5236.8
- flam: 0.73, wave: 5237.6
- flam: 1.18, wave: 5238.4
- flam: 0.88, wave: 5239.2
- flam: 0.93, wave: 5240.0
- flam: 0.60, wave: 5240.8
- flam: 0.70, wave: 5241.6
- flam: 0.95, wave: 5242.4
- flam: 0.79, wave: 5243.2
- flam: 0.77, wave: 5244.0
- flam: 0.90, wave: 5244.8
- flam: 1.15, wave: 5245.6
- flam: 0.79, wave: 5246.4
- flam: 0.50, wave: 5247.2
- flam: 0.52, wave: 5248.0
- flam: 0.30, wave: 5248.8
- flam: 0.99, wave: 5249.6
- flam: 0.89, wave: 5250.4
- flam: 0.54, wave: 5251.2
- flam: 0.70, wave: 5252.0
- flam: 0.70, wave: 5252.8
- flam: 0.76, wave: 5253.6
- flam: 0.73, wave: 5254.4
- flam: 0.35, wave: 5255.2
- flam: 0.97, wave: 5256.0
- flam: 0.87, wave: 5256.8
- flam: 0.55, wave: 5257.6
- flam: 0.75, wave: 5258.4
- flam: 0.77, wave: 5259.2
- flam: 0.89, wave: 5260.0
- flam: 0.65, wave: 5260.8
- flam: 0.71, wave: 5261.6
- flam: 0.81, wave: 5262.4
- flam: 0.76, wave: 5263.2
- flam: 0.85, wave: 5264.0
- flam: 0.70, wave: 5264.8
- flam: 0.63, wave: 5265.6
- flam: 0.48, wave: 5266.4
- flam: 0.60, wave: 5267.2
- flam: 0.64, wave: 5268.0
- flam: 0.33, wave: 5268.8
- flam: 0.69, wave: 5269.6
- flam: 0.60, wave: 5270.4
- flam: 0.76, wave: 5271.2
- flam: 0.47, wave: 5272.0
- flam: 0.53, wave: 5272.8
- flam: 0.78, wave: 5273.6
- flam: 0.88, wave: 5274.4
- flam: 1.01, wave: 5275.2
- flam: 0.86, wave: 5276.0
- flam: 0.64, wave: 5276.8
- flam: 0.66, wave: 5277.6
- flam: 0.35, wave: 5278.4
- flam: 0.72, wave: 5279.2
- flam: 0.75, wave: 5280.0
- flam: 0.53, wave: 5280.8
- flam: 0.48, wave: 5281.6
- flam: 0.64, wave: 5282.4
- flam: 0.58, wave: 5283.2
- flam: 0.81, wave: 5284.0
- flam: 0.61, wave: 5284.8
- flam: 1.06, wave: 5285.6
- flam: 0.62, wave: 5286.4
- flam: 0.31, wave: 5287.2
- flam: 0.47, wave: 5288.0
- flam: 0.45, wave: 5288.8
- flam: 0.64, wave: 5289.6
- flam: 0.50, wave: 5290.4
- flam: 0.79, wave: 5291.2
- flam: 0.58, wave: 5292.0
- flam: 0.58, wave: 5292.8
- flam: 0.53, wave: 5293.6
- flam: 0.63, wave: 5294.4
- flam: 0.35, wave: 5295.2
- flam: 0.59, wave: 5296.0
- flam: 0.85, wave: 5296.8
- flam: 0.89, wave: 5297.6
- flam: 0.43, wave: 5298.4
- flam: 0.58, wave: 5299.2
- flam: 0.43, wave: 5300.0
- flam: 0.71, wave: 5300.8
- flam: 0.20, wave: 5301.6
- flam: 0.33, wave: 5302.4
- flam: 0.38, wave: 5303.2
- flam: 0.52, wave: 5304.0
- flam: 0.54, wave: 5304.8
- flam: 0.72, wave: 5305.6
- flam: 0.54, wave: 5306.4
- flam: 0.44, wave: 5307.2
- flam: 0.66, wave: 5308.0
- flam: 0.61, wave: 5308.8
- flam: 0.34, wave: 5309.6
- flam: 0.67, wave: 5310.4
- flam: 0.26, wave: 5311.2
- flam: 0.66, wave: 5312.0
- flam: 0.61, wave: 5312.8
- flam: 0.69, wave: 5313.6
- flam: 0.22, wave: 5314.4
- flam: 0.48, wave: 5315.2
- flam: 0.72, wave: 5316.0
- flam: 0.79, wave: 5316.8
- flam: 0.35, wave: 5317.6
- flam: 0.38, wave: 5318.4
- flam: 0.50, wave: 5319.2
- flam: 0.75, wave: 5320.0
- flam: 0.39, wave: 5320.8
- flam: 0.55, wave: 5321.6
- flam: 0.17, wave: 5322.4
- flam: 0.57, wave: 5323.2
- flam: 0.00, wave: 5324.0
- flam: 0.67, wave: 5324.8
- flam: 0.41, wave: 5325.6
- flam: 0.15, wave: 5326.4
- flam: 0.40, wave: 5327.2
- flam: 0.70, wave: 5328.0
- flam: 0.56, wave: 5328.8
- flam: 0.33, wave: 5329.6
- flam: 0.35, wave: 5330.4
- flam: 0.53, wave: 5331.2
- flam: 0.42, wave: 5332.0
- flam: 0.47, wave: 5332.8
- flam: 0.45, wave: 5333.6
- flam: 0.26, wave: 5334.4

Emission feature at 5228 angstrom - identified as C III]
